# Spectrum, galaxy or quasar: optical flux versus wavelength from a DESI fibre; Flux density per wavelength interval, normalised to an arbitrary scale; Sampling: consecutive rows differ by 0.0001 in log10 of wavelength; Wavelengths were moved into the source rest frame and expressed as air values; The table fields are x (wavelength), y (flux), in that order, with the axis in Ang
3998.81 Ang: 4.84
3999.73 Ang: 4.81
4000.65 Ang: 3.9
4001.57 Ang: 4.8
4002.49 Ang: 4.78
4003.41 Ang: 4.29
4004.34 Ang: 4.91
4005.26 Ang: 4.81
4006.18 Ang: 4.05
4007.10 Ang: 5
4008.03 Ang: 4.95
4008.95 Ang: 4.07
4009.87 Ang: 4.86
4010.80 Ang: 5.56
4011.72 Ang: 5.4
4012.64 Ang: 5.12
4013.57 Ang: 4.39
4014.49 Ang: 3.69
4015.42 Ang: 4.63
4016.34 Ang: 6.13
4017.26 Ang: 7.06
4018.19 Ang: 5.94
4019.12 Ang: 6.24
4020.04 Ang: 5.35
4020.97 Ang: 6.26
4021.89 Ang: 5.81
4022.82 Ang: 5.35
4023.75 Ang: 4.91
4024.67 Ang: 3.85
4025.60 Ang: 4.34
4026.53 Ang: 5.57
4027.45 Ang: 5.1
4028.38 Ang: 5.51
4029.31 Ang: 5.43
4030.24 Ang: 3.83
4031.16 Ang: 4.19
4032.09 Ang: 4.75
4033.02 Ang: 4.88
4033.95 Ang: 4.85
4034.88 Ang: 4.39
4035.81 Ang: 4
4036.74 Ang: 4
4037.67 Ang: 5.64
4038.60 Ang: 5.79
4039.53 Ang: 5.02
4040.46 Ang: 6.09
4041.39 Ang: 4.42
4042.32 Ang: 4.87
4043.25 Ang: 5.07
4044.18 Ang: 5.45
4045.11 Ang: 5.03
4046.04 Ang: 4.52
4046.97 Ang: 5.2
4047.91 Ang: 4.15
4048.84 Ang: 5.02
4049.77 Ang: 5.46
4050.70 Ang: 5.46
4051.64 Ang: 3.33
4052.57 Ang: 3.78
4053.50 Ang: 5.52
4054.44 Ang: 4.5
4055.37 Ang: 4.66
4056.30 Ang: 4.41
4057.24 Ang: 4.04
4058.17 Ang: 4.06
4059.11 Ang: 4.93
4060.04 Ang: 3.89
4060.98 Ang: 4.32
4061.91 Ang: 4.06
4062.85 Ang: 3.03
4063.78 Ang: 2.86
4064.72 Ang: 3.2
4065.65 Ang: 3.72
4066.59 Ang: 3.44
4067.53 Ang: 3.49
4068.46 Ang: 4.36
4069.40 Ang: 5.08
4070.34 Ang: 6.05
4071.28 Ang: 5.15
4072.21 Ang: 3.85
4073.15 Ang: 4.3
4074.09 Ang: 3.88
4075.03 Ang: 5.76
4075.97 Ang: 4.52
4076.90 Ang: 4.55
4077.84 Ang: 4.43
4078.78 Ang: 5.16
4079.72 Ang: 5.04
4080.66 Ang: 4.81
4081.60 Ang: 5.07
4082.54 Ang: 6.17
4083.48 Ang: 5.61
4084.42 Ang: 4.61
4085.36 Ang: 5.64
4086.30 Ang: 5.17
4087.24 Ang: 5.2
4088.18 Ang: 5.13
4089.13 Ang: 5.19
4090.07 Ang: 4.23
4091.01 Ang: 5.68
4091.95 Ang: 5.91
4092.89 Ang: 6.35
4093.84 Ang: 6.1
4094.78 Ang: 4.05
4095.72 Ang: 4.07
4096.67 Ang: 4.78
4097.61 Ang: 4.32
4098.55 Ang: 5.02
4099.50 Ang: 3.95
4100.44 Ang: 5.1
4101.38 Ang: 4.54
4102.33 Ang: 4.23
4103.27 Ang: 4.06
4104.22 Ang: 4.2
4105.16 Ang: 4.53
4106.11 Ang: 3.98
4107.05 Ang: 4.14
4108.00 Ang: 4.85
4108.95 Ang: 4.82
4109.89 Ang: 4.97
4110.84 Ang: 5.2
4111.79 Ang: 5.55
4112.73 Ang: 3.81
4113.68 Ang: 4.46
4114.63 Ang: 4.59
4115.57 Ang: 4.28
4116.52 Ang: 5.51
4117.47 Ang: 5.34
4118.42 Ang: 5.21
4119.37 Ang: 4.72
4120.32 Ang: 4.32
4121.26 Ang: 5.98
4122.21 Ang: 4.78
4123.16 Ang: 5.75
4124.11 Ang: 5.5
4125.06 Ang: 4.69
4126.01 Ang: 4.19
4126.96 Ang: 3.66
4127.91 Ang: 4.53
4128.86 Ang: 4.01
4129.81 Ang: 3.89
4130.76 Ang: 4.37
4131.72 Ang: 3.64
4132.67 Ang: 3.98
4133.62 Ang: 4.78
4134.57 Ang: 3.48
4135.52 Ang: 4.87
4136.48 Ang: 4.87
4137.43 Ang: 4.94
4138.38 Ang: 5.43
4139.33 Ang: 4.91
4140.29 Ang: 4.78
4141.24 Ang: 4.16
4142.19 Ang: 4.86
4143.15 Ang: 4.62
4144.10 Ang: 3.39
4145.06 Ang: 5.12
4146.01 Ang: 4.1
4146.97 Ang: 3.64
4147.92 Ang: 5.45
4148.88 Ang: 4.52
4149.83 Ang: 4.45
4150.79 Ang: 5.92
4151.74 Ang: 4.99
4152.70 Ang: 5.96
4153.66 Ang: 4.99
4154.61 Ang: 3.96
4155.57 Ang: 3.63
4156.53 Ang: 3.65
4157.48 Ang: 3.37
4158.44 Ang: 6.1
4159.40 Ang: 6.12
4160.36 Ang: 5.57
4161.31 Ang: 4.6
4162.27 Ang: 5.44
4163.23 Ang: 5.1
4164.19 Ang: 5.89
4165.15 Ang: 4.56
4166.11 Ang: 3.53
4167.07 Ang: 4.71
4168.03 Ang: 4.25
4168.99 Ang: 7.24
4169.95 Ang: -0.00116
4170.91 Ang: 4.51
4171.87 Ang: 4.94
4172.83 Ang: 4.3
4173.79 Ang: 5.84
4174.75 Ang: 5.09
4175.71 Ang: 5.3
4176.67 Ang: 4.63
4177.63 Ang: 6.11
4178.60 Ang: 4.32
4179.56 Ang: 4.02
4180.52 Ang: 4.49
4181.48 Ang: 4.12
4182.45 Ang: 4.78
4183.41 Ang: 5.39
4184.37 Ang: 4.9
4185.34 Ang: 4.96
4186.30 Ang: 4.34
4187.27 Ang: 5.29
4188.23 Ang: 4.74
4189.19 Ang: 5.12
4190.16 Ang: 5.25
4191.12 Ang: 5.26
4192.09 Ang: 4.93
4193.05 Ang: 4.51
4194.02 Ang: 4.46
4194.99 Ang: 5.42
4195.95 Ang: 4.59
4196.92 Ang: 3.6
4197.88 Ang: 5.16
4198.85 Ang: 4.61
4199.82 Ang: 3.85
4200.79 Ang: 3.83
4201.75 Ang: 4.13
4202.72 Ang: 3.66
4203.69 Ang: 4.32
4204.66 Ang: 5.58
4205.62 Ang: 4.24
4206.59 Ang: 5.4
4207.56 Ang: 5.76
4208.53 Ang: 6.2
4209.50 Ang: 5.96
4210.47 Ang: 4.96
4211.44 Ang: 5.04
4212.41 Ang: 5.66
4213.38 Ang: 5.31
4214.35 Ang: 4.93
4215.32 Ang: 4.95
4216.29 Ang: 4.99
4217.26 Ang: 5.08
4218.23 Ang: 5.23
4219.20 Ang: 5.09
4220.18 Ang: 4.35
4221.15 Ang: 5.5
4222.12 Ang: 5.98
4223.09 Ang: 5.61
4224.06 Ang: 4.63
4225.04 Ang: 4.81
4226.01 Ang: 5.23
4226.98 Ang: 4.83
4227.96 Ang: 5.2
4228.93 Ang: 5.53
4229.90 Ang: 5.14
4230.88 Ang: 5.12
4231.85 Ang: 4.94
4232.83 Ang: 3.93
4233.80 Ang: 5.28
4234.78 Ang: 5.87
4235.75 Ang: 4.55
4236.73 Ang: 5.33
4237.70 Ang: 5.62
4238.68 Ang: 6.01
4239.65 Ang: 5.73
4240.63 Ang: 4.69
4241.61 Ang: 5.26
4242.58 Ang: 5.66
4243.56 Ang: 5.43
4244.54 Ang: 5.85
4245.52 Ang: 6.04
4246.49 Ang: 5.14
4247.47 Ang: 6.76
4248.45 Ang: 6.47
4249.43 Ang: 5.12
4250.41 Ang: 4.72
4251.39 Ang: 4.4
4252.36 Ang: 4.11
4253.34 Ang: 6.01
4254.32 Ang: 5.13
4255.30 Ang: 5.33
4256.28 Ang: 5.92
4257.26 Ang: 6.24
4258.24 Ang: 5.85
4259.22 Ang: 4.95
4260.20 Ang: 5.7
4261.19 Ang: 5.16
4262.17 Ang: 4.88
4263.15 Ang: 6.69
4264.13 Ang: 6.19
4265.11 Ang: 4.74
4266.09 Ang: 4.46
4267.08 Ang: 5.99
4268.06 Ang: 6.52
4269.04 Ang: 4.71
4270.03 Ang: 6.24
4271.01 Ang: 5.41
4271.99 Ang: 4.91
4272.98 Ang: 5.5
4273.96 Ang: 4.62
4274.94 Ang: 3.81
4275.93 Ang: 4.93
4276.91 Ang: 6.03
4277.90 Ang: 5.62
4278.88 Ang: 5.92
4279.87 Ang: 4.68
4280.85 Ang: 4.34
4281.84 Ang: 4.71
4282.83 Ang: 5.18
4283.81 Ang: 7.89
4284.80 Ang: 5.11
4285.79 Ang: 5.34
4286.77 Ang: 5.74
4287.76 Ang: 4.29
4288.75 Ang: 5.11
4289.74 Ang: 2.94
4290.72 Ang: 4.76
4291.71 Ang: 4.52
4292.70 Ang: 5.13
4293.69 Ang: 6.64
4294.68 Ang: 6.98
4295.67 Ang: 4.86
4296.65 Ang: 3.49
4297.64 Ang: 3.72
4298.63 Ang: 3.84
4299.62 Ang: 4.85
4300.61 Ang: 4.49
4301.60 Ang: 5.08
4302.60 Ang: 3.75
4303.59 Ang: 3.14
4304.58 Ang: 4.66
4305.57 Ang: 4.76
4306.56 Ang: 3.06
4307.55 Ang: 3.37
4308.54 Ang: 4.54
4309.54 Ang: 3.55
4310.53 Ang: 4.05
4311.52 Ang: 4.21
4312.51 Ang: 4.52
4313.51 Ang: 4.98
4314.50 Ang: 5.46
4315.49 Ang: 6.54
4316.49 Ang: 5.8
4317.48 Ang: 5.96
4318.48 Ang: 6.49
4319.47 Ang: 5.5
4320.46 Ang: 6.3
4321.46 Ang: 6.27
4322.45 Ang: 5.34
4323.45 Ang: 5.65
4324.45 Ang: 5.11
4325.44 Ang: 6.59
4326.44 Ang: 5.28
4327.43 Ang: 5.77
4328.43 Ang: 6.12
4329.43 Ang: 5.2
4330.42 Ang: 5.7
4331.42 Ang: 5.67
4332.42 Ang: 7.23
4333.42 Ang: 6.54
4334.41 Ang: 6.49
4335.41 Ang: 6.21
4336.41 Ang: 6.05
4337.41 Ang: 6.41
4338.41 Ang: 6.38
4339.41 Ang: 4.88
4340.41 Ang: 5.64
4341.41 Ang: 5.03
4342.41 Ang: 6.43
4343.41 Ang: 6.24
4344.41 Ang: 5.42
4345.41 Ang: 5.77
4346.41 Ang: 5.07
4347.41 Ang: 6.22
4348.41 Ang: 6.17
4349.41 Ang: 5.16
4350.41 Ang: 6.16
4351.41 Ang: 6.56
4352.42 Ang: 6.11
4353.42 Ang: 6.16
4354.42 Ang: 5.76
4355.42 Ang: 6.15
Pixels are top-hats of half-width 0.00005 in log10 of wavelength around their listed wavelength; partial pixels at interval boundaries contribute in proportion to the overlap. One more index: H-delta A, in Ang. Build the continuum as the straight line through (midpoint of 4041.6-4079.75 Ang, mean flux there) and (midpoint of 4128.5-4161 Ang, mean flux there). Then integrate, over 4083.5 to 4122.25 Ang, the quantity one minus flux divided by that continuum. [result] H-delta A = -2.7 Ang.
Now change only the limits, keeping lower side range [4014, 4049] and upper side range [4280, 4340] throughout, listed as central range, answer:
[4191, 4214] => 1.4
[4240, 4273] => -1.9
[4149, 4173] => 1.9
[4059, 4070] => 2.6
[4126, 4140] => 2.0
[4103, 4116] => 1.4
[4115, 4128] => 0.5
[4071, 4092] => 0.4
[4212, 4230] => 0.0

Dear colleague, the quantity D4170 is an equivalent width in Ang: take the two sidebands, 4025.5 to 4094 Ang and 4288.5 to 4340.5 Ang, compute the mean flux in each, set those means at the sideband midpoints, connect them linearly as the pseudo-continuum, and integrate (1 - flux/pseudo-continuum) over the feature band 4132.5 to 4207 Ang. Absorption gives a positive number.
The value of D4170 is 3.82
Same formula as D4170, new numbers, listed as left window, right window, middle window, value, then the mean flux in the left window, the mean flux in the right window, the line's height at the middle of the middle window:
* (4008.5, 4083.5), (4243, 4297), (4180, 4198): 1.2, 4.78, 5.34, 5.13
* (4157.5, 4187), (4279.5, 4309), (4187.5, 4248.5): -4.3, 4.82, 4.7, 4.77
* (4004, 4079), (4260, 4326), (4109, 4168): 2.1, 4.75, 5.09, 4.88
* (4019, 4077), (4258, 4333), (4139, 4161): 0.8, 4.67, 5.17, 4.87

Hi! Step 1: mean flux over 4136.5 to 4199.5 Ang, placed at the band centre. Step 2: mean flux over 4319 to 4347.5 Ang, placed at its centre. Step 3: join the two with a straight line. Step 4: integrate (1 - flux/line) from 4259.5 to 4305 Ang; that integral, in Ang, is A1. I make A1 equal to 3.7 Ang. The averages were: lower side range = 4.75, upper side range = 5.87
